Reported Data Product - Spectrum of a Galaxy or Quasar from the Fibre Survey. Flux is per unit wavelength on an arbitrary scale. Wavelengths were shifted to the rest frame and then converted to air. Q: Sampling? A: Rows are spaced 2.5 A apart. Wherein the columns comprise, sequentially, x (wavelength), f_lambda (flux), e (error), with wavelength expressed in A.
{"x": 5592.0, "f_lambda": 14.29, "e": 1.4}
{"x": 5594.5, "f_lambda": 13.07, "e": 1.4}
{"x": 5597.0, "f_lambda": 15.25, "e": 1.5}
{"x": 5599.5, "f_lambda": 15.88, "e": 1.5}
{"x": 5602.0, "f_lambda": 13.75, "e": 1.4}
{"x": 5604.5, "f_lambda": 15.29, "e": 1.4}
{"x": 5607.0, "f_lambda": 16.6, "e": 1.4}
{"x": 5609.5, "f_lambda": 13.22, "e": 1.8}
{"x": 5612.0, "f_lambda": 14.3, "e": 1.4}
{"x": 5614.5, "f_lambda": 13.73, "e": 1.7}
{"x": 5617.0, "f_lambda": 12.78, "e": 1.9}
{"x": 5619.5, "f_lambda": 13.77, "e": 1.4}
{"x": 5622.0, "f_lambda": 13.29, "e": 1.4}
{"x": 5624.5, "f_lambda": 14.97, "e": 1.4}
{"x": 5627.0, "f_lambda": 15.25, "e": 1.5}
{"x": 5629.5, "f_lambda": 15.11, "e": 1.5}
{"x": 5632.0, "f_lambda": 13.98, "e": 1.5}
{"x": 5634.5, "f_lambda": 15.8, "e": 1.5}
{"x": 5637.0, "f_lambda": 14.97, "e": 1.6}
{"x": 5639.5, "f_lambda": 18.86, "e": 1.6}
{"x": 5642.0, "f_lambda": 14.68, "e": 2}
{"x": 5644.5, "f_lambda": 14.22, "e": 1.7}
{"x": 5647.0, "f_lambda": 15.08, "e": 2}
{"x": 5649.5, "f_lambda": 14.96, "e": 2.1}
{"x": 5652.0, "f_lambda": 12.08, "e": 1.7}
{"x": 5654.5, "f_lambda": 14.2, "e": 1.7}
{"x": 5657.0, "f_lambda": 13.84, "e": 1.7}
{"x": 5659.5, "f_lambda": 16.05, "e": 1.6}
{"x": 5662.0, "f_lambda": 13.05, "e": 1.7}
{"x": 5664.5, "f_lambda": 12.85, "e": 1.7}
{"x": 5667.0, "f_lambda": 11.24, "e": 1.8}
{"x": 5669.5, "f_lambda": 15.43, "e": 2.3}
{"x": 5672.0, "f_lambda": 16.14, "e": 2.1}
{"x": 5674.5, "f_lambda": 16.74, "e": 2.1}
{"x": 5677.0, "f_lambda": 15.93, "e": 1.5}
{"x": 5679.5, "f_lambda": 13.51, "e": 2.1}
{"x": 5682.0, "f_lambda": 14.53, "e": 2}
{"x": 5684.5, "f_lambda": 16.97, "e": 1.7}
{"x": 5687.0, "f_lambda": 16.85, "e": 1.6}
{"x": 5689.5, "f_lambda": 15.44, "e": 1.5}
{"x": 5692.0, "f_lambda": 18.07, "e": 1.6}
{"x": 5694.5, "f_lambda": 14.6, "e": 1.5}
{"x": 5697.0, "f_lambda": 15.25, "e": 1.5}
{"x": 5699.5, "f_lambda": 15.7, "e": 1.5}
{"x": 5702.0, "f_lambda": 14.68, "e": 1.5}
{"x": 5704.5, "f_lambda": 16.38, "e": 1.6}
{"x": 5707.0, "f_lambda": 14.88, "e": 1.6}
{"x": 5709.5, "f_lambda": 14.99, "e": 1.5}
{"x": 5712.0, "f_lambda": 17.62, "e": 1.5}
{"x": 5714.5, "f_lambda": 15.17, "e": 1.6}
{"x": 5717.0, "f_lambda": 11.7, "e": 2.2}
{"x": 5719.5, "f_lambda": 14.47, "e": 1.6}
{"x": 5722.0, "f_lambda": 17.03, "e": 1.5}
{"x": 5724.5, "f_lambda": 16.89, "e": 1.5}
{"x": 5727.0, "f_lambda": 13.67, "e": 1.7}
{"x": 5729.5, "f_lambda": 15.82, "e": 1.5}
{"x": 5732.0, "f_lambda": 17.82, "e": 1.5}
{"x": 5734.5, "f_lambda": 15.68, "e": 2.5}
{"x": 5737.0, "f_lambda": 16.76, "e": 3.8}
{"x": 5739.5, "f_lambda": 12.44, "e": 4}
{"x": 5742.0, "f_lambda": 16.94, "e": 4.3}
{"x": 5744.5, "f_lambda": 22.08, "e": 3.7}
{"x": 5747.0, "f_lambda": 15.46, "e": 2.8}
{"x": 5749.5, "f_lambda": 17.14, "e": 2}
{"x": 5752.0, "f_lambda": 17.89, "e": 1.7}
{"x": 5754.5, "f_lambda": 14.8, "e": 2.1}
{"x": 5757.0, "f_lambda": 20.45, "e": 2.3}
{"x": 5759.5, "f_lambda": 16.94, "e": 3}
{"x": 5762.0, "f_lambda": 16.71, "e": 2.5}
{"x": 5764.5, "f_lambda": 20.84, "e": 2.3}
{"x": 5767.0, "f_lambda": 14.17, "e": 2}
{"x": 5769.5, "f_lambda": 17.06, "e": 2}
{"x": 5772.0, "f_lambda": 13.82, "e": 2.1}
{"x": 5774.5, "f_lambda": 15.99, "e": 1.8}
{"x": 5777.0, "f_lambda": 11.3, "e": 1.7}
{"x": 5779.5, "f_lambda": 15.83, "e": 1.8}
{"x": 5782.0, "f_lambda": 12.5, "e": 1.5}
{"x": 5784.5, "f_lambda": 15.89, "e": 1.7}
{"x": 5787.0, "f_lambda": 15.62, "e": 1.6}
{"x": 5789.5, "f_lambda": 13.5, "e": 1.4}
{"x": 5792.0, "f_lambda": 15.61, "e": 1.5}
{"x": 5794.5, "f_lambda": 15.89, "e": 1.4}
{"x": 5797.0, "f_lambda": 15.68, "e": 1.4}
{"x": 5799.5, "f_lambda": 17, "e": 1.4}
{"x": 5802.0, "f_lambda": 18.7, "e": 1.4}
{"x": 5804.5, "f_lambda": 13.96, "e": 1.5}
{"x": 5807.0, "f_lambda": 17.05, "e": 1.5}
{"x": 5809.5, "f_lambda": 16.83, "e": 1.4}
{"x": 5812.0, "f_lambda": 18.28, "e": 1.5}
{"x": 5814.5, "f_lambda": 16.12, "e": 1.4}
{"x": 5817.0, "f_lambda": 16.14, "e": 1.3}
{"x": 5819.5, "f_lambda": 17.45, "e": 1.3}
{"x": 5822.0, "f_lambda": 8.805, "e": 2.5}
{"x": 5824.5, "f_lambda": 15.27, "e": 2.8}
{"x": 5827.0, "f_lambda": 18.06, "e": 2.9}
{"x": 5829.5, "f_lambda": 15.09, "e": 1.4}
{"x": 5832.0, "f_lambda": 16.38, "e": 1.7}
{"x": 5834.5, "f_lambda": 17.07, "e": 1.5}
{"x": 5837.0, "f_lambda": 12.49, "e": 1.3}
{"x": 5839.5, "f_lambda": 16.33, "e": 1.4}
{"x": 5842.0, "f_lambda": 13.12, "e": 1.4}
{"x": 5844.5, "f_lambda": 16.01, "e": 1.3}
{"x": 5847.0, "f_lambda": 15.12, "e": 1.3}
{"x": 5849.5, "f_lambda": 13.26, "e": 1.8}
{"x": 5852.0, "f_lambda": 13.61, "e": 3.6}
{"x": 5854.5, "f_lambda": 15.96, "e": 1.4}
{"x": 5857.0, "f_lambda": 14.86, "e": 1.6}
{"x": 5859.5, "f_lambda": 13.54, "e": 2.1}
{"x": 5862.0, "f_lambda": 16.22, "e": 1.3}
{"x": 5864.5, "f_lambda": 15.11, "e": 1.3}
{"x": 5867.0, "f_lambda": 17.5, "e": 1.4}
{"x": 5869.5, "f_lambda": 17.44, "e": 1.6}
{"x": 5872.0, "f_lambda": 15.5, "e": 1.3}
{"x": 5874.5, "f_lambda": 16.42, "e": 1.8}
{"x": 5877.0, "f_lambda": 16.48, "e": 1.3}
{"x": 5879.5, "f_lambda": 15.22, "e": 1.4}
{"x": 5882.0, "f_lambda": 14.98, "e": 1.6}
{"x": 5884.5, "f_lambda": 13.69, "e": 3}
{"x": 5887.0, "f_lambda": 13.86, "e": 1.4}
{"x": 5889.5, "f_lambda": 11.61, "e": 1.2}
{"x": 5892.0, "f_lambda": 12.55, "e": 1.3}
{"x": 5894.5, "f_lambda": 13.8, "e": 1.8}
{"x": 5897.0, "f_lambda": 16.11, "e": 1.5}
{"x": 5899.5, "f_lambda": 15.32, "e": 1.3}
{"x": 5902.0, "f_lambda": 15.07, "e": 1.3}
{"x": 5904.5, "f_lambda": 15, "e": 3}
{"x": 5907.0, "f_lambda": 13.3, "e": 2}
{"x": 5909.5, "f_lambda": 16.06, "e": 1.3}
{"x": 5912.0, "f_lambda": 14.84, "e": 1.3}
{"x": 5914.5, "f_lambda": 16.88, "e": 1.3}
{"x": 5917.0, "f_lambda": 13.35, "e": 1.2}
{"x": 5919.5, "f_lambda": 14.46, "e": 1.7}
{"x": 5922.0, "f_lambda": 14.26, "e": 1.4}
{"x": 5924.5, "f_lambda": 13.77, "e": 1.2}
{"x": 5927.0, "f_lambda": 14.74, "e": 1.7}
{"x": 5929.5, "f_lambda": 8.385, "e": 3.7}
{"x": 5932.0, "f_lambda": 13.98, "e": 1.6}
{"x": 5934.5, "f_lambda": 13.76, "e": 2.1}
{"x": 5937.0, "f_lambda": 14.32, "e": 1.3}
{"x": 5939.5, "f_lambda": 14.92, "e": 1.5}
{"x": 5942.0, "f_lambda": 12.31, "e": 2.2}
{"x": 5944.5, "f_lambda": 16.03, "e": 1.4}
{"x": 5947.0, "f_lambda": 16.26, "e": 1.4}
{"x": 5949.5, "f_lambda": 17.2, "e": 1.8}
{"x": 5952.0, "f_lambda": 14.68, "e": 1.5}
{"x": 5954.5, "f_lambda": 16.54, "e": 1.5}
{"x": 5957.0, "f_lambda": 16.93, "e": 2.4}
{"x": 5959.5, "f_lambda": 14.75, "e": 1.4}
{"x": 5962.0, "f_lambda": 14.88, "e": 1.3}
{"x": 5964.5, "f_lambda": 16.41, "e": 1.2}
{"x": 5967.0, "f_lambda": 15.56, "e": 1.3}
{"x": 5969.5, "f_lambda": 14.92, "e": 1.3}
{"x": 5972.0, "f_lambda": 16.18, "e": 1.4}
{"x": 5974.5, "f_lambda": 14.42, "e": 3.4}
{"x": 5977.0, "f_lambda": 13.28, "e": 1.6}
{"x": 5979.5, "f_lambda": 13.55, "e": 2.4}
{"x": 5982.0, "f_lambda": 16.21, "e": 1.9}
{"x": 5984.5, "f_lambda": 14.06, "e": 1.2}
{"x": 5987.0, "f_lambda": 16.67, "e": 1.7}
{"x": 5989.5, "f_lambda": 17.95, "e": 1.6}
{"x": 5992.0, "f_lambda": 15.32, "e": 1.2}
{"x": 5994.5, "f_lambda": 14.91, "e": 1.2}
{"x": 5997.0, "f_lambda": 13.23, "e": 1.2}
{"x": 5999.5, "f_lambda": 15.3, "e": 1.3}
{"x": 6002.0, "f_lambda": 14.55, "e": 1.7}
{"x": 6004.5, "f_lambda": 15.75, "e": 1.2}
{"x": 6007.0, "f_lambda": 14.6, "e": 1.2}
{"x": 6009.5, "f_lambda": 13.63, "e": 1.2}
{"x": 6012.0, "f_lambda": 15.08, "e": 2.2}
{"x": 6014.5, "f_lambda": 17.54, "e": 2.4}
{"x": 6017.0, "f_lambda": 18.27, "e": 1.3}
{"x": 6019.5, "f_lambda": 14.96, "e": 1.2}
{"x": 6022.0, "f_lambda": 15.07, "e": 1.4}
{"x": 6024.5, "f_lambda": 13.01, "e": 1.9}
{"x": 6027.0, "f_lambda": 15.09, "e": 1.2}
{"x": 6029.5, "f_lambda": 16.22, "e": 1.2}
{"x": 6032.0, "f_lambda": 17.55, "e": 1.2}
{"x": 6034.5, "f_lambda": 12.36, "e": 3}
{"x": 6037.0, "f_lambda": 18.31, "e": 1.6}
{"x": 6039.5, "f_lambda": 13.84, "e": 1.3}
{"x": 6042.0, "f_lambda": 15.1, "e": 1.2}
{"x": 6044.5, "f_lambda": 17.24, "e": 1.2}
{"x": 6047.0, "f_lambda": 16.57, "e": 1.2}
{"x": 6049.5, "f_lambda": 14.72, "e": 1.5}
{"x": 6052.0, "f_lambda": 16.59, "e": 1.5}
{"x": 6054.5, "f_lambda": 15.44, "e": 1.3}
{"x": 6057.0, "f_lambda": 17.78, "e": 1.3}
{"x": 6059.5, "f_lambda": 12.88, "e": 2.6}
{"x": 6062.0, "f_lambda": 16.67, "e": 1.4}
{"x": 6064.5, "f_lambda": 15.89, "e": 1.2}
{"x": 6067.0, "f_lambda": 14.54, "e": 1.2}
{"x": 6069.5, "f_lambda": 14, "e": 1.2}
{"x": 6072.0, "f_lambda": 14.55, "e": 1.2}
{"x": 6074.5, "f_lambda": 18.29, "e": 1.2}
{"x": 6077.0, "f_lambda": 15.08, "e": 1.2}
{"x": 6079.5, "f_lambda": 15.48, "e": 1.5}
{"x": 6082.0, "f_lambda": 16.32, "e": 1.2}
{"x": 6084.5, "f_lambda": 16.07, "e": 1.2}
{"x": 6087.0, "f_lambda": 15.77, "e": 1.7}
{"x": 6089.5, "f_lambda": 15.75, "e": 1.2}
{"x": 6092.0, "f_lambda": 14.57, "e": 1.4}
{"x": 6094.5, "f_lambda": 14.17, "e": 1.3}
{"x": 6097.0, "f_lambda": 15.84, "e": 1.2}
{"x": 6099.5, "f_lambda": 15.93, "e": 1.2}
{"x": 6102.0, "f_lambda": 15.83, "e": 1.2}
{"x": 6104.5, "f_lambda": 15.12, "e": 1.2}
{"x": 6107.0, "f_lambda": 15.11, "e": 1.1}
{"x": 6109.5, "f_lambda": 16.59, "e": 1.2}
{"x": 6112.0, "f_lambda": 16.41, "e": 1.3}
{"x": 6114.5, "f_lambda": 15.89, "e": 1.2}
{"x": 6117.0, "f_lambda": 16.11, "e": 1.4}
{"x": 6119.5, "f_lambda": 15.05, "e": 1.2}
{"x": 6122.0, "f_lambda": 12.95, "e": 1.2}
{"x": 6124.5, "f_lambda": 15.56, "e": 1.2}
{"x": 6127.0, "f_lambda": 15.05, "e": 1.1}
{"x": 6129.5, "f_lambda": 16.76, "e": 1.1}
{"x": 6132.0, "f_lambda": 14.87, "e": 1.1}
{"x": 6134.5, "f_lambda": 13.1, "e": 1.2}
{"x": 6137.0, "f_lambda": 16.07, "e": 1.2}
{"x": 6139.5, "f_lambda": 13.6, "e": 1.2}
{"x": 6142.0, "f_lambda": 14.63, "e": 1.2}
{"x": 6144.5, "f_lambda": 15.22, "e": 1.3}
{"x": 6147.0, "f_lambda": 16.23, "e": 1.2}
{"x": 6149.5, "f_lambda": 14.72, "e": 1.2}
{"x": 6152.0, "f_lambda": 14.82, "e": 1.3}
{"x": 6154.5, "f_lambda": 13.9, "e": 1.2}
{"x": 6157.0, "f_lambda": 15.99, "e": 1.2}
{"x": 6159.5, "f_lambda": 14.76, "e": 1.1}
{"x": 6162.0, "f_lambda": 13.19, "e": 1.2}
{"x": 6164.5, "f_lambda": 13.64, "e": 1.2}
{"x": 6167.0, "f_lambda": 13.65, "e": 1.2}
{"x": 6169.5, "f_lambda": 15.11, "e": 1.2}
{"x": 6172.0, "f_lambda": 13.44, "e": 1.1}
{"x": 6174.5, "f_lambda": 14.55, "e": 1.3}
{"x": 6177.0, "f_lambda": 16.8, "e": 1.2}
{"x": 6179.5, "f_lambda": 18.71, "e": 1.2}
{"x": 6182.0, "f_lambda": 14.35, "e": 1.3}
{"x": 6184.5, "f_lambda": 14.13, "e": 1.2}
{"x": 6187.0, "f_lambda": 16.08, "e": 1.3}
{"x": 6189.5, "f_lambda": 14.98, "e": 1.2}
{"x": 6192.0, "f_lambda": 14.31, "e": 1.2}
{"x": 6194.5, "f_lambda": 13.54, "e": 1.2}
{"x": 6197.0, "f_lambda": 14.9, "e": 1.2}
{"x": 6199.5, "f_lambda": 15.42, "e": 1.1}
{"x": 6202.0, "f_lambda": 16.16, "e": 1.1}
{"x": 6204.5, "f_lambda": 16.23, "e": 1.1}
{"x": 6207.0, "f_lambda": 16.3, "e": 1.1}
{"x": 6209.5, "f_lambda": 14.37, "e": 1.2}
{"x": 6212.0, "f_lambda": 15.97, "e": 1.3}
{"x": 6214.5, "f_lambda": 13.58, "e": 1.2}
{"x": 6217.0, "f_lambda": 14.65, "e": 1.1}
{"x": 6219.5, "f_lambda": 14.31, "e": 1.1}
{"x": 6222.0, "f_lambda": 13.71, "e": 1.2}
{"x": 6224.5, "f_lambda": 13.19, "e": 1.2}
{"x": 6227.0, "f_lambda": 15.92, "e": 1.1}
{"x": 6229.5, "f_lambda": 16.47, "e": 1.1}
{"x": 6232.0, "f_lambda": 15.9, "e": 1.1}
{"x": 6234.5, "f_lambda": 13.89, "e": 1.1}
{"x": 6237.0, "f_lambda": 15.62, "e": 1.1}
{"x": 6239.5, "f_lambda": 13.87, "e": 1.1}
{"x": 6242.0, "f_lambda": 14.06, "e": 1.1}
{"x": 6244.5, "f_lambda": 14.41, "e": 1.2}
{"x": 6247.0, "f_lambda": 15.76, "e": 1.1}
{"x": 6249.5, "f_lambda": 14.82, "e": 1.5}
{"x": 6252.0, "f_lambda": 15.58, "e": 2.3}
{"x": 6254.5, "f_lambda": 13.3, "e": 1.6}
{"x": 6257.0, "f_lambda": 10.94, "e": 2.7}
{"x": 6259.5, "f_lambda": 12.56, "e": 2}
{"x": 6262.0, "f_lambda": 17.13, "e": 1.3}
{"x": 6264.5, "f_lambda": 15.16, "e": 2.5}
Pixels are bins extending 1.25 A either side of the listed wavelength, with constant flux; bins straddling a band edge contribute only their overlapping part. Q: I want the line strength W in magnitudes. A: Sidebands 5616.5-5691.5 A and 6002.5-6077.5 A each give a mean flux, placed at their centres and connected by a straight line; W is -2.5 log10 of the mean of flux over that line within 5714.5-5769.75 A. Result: -0.10 mag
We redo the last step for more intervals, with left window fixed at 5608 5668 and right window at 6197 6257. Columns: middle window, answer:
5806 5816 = -0.179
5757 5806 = -0.097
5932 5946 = 0.022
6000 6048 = -0.061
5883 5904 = 0.037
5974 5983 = 0.023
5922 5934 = 0.128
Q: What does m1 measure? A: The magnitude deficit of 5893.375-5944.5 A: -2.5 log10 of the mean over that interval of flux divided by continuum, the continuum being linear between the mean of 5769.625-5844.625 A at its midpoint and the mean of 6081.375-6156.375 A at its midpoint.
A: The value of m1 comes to 0.079 mag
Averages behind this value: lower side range 15.4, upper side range 15.3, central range 14.3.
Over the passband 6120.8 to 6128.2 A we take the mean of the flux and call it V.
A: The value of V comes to 14.5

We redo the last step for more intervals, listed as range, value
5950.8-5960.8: 15.7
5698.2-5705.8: 15.6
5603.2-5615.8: 14.6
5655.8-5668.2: 13.4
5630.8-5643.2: 15.7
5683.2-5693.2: 16.8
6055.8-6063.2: 15.8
